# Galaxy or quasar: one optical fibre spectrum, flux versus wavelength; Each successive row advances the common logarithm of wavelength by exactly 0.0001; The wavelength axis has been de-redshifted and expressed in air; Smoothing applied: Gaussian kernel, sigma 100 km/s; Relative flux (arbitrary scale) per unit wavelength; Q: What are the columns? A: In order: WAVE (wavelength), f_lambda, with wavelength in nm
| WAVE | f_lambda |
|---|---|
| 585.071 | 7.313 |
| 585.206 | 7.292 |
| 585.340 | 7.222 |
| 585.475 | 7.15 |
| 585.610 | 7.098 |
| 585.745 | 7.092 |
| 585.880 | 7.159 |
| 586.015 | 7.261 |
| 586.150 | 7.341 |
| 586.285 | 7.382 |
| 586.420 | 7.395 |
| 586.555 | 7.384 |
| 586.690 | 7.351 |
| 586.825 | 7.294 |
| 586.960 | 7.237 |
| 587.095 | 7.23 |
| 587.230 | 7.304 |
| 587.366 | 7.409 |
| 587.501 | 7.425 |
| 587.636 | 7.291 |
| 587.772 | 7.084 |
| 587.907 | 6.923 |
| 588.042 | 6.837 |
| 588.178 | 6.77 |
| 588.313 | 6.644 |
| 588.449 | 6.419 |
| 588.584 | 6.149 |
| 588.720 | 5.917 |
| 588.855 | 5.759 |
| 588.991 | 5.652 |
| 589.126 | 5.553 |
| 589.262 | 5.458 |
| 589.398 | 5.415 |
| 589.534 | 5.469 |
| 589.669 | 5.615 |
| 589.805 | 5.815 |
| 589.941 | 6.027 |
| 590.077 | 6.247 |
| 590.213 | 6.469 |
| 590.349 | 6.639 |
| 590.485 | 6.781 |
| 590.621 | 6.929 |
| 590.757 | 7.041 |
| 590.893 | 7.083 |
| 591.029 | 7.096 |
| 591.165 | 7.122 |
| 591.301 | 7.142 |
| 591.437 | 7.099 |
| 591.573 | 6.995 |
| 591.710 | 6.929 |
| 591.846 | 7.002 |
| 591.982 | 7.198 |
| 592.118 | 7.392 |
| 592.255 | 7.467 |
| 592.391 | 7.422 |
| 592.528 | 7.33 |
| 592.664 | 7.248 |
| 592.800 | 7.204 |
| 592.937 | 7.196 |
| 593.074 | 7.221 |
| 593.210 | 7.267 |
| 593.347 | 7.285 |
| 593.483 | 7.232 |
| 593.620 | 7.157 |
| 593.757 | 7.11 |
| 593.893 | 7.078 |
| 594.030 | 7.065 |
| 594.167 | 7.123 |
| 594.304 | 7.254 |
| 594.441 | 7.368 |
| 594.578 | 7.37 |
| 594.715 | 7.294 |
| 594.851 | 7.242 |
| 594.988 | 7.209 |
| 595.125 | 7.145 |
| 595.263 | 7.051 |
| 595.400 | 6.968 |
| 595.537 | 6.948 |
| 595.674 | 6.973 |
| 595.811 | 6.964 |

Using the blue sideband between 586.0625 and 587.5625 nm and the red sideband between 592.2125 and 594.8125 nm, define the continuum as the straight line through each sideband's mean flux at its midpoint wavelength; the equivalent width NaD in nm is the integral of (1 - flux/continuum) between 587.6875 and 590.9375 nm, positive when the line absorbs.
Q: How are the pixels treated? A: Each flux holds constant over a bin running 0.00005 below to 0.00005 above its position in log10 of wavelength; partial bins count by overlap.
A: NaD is 0.46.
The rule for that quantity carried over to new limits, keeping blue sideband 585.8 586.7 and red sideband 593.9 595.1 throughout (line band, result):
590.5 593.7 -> 0.04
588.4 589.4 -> 0.20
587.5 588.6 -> 0.07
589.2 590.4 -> 0.23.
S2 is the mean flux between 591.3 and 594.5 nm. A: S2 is 7.2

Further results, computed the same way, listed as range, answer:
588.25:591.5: 6.31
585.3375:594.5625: 6.89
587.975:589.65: 5.99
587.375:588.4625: 6.98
